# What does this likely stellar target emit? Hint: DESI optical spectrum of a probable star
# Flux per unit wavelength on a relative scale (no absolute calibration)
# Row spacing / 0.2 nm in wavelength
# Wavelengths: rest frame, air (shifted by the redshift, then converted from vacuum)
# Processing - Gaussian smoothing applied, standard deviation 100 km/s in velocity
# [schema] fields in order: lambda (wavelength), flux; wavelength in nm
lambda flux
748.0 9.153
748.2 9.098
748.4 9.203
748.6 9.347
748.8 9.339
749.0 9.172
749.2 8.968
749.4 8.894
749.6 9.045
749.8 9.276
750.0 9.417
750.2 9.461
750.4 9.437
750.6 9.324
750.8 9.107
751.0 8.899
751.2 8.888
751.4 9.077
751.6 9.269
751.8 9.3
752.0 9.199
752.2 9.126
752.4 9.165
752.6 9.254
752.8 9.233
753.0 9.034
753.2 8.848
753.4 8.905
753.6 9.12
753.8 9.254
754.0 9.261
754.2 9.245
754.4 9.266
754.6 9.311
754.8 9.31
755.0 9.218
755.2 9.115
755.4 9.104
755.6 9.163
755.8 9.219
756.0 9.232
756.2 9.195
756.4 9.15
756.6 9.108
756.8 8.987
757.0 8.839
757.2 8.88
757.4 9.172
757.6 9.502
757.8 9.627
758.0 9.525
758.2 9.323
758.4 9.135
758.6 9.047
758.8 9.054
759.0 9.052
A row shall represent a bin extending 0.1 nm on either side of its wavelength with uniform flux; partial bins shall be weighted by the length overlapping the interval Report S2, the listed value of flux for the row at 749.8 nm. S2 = 9.276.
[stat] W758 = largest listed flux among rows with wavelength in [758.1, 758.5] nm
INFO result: 9.323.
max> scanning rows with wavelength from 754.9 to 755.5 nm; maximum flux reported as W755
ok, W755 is 9.218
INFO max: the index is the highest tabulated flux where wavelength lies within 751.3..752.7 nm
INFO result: 9.3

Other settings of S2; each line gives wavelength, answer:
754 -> 9.261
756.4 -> 9.15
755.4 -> 9.104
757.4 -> 9.172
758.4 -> 9.135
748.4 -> 9.203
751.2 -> 8.888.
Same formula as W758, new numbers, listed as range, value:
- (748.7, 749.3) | 9.339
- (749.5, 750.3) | 9.461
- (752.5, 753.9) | 9.254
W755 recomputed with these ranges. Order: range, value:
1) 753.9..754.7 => 9.311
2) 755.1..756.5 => 9.232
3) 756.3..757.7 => 9.502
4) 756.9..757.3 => 8.88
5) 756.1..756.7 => 9.195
